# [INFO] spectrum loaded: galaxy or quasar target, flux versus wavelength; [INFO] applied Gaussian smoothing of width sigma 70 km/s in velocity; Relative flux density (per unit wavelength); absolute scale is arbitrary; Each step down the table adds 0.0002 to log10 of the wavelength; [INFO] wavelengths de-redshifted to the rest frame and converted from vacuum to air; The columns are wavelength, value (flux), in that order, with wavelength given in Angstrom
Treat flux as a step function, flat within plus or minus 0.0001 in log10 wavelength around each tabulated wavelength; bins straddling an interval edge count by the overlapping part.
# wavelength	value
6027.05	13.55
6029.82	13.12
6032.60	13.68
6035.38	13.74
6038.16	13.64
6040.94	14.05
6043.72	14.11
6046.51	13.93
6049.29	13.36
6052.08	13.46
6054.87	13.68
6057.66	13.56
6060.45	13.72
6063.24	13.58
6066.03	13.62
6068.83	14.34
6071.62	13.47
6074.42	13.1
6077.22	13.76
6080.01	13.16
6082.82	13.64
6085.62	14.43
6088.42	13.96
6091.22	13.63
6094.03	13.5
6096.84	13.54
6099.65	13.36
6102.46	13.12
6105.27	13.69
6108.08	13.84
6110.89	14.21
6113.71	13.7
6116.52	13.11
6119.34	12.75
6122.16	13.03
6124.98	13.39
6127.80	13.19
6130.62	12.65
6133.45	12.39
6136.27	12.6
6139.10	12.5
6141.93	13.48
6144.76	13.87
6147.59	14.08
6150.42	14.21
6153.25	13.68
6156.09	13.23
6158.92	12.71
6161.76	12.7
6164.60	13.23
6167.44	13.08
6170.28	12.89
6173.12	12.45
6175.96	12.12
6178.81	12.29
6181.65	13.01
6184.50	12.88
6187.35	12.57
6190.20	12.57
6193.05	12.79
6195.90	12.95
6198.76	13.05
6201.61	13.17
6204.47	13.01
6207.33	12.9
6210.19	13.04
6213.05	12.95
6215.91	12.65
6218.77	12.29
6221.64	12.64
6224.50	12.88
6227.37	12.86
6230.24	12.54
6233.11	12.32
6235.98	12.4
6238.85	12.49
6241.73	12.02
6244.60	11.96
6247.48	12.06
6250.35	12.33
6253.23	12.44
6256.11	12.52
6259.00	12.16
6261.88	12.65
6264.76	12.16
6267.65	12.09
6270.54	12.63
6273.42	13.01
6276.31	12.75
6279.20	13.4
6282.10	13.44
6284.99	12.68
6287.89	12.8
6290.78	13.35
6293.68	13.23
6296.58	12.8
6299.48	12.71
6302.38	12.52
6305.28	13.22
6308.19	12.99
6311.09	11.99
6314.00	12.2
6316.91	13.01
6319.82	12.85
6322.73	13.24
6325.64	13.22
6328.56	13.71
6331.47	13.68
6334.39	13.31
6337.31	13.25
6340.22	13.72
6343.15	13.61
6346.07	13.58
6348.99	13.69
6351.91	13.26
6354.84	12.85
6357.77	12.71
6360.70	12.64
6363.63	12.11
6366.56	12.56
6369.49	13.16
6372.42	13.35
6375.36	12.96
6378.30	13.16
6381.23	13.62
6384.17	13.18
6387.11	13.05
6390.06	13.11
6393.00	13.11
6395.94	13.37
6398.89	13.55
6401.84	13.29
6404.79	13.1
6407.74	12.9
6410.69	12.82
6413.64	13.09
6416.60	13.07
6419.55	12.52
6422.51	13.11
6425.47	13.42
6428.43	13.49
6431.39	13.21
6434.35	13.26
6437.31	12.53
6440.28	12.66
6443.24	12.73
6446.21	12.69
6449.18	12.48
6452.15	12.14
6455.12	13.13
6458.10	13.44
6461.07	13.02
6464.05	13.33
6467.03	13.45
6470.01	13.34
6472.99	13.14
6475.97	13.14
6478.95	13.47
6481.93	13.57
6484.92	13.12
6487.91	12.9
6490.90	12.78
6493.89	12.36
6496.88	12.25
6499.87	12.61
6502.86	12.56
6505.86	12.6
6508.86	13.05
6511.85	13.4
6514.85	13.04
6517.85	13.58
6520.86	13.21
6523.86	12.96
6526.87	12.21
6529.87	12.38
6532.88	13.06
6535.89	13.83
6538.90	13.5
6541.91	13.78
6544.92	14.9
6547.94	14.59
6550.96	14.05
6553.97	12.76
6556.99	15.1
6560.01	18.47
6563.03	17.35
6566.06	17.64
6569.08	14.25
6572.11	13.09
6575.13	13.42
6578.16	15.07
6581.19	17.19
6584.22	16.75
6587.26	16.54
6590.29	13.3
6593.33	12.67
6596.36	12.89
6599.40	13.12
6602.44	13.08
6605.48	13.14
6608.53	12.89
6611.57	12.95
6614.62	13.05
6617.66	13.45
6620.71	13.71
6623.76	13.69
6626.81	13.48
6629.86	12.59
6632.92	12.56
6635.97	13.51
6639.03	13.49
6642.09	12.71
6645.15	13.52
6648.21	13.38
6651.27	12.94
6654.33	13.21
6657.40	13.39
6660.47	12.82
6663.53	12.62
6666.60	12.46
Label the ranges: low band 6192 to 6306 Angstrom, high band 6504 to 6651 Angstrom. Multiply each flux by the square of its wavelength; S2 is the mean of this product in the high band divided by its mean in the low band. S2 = 1.21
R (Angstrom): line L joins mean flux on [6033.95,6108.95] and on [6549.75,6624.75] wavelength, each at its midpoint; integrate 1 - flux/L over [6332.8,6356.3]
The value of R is 1.1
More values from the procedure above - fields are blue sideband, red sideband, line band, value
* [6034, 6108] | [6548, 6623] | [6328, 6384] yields 3.5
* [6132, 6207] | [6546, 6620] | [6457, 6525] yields 5.1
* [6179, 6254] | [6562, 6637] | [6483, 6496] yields 0.8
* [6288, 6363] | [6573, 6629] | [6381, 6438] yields 0.8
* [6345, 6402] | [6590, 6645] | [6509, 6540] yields 0.0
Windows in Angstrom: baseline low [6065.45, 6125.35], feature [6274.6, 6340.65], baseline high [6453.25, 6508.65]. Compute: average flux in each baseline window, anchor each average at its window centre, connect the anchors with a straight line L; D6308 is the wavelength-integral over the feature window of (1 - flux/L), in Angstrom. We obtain 1.1 Angstrom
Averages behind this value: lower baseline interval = 13.6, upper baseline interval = 13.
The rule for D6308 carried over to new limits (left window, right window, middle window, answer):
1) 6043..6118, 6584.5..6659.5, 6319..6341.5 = 0.2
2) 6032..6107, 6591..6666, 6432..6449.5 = 0.7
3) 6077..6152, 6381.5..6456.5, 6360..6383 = 0.2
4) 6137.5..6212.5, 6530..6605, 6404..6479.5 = 5.5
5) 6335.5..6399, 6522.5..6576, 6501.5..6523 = 1.6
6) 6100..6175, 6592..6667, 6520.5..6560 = -1.9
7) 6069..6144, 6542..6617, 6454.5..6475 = 1.4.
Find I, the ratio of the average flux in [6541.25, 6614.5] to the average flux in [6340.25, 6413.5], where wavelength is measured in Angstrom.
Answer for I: 1.11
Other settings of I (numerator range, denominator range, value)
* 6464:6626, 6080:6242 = 1.05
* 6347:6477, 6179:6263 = 1.03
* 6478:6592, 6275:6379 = 1.07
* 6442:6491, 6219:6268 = 1.05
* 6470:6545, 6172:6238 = 1.03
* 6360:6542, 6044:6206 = 0.98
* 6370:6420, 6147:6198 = 1.01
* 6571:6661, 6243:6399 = 1.05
